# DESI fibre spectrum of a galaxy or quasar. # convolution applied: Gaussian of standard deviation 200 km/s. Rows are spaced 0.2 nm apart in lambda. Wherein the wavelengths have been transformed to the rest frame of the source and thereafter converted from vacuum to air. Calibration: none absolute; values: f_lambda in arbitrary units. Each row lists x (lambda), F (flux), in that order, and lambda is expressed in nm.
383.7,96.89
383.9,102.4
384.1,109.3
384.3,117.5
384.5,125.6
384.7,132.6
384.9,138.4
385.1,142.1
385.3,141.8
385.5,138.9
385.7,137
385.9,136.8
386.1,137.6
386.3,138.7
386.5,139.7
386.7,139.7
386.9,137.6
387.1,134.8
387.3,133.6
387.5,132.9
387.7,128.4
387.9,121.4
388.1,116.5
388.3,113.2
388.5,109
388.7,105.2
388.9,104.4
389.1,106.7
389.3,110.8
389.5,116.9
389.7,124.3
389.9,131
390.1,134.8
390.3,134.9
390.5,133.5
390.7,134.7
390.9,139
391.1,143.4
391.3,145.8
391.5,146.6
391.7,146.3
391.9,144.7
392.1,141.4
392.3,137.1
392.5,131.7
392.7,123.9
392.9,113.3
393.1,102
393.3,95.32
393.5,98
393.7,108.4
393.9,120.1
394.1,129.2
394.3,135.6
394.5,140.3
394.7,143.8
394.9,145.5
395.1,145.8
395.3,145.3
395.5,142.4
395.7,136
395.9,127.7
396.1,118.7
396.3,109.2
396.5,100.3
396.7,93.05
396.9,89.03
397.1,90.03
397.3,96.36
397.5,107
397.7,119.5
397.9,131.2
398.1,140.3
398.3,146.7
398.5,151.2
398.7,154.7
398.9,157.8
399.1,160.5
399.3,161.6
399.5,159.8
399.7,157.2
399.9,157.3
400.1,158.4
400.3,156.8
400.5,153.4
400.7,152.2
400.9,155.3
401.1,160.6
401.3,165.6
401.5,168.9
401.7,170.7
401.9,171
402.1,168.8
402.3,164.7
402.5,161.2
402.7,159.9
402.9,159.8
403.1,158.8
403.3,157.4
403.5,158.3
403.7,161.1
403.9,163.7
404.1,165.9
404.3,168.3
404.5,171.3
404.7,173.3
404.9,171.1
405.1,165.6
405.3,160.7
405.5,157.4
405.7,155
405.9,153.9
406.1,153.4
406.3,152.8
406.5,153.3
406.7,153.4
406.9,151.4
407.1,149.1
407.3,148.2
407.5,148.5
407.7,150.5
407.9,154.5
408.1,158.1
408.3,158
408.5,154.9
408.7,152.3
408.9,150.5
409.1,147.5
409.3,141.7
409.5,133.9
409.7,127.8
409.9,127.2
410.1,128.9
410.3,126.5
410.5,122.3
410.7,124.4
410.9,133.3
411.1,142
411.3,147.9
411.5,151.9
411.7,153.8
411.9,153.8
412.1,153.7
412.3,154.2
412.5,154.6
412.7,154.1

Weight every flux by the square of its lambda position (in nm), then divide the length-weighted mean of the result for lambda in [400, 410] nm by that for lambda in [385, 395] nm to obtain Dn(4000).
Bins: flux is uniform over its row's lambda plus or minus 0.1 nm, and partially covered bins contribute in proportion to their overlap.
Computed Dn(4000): 1.3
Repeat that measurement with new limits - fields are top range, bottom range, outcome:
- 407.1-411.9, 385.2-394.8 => 1.23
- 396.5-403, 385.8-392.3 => 1.19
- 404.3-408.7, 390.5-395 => 1.29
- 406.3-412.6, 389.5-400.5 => 1.18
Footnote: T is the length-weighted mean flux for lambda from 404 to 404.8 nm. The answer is 170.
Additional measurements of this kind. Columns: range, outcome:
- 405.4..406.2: 155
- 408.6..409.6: 145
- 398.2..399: 153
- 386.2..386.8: 139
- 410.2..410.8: 124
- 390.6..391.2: 139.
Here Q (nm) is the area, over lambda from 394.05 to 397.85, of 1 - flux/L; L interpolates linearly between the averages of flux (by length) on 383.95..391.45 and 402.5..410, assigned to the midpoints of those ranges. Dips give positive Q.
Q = 0.50 nm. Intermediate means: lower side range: 129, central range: 122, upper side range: 155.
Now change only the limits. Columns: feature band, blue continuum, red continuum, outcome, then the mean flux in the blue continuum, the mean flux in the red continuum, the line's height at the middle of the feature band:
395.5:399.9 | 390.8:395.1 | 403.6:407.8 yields 0.35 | 130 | 158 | 141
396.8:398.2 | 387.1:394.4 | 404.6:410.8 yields 0.25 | 125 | 149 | 134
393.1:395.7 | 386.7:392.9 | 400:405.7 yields 0.23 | 129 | 163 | 141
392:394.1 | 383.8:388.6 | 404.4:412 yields 0.28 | 129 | 149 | 135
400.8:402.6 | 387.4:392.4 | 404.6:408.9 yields -0.22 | 128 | 156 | 148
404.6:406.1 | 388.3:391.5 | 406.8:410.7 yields -0.23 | 125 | 143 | 140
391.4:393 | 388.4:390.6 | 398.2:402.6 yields -0.08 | 119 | 160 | 129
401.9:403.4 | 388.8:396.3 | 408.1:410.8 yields -0.30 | 129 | 139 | 135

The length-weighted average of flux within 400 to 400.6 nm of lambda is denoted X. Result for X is 156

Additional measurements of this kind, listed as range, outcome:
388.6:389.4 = 107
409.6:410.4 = 128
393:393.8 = 101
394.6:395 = 145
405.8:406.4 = 153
